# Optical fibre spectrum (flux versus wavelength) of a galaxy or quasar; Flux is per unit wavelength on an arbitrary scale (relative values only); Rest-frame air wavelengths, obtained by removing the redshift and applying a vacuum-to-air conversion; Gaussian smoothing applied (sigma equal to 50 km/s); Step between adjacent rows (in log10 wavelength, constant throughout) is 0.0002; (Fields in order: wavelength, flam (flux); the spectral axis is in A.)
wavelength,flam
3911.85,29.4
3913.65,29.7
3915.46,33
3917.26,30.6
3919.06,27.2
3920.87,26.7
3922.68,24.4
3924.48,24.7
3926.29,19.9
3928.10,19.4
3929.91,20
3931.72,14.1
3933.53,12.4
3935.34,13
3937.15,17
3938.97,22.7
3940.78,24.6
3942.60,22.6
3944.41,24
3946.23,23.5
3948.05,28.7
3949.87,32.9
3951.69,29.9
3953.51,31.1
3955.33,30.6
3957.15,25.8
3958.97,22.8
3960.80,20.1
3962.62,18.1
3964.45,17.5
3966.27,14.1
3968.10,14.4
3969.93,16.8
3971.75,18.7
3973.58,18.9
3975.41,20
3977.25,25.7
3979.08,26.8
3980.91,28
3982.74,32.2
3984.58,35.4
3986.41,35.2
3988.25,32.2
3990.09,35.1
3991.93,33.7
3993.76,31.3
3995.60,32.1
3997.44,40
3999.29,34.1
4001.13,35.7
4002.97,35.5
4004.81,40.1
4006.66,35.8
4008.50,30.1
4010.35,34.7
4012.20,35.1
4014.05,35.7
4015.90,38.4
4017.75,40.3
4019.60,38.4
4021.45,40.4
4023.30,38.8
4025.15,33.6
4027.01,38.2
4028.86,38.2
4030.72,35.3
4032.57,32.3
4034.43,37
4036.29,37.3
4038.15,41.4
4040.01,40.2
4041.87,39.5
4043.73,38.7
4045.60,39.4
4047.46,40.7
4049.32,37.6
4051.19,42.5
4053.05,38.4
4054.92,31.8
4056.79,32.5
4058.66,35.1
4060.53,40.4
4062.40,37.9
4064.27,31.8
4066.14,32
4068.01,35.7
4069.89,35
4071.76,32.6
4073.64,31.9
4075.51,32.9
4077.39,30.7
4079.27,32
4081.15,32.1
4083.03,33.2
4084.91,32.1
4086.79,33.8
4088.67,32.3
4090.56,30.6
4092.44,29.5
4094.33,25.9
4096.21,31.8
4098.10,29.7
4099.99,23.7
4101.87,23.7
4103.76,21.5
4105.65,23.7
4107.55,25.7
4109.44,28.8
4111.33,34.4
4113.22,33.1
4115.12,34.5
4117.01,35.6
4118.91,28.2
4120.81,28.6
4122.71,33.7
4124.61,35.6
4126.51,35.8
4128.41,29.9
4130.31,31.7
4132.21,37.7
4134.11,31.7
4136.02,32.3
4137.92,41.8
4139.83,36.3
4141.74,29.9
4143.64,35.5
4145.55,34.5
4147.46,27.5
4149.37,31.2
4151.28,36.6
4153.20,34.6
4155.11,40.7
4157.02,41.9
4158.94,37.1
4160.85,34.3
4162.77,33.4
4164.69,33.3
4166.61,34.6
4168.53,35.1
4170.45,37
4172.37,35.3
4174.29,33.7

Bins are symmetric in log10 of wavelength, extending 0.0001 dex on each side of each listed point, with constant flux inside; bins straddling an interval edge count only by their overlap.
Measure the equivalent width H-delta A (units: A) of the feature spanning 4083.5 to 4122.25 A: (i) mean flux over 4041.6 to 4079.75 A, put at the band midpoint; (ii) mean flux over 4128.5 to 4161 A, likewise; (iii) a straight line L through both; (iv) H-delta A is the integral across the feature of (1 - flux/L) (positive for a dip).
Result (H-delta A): 6.4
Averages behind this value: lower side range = 35.6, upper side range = 34.9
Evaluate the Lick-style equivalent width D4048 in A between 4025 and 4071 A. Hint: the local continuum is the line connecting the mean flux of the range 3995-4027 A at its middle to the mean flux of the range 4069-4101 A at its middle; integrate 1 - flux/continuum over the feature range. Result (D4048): -4.25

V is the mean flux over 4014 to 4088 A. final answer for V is 36.1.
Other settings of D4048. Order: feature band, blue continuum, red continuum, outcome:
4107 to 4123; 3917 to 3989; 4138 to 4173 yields 0.65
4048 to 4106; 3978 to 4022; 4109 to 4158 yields 3.59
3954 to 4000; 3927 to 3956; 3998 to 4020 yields 5.66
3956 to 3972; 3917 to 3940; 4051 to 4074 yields 3.62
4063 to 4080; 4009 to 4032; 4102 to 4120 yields -0.10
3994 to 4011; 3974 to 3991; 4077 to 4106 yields -3.18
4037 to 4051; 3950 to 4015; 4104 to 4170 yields -4.19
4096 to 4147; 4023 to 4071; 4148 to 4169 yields 6.47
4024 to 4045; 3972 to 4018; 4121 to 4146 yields -2.82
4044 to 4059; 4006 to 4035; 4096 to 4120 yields -1.65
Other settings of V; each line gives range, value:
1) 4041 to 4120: 32.7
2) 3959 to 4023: 30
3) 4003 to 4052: 37.6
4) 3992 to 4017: 35.3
